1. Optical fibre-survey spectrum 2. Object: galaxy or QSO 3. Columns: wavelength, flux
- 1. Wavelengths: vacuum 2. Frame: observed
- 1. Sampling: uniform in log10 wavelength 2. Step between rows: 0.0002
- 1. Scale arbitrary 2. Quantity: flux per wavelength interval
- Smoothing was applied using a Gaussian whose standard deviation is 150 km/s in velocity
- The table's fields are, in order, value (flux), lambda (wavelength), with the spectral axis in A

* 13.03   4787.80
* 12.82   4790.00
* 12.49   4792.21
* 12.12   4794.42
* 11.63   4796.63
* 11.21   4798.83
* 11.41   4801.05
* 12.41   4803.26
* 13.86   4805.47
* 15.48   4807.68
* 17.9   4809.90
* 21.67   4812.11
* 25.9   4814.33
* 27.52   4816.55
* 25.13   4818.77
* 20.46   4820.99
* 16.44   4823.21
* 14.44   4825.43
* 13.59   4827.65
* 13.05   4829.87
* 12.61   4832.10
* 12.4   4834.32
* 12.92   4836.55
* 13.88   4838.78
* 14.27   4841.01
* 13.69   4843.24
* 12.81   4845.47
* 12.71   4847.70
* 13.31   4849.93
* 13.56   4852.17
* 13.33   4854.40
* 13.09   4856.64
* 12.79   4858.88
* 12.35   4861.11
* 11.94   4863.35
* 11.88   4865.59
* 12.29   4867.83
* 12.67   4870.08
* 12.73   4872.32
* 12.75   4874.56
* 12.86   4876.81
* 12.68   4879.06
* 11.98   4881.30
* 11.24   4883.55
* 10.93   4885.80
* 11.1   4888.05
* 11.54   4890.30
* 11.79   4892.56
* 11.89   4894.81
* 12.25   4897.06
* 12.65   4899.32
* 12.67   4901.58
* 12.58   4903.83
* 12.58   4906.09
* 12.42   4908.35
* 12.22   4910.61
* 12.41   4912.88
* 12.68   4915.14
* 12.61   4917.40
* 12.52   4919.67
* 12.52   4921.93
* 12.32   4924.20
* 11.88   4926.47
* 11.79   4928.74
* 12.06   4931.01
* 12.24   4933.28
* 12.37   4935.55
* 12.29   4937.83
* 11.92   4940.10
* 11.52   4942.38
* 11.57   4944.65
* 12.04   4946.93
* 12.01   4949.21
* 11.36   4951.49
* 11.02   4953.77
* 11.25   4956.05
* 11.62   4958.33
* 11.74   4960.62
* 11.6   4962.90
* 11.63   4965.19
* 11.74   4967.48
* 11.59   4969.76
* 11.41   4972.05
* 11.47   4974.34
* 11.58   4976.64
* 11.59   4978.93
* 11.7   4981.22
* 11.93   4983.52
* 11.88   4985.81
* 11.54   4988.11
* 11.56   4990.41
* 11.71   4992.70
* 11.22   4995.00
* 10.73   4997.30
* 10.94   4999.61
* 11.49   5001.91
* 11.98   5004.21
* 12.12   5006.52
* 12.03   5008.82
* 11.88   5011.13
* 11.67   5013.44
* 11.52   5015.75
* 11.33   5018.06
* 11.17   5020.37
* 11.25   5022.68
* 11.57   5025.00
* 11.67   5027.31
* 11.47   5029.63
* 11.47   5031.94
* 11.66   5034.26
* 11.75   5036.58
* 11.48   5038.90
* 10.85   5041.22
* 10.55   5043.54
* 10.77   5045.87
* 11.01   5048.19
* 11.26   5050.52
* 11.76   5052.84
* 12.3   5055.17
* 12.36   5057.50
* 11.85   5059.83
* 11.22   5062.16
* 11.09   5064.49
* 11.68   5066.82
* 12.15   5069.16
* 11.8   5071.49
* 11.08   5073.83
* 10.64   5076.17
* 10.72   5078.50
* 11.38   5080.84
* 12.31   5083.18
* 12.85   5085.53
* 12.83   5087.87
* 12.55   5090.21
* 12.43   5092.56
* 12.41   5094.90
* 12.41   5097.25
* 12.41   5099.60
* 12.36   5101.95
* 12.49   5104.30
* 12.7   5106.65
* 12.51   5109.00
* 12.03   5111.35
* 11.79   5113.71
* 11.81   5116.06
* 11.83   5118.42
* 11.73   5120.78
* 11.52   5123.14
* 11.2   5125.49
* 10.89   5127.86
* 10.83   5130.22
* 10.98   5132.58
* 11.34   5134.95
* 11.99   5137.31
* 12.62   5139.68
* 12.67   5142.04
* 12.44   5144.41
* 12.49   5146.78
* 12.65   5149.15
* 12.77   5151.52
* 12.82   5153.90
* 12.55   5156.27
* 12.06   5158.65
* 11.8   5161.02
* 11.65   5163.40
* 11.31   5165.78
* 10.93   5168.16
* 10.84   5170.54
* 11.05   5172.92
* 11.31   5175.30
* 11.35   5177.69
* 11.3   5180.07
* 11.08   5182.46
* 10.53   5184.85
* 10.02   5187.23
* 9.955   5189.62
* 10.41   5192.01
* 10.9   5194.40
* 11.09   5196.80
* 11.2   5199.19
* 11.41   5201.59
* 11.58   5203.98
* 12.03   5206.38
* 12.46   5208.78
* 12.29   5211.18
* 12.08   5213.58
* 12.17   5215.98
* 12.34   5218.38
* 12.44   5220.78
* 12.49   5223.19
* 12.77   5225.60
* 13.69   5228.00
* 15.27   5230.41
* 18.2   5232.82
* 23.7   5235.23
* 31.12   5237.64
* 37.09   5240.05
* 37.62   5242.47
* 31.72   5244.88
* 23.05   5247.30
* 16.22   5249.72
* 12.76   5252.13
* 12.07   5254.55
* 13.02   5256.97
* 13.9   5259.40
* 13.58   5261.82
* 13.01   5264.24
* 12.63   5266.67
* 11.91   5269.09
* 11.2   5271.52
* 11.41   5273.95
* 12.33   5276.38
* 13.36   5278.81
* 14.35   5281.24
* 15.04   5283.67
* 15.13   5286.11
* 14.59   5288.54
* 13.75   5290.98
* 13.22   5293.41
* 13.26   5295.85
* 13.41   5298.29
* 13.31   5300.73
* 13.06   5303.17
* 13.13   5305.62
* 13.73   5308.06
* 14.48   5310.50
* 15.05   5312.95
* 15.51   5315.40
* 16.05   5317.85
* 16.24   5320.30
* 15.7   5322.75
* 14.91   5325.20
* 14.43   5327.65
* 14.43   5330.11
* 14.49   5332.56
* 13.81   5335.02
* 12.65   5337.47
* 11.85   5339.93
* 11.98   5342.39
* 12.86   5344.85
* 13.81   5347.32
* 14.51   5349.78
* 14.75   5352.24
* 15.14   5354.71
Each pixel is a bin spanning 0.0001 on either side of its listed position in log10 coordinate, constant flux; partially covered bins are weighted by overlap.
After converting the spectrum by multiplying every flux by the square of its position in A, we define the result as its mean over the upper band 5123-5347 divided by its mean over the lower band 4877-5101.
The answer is 1.30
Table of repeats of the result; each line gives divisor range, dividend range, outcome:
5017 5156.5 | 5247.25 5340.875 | 1.27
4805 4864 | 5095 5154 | 0.87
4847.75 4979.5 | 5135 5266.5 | 1.32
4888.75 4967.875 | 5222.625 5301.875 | 1.58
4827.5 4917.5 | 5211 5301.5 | 1.49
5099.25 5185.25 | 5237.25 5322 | 1.44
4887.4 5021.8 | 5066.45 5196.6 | 1.06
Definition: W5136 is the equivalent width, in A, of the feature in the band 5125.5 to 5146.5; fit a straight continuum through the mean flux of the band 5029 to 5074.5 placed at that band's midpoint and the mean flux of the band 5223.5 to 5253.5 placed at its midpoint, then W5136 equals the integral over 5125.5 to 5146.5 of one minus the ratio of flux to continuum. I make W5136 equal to 6.0 A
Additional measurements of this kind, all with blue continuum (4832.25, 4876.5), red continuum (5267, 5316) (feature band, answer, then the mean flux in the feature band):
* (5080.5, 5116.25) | 2.4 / 12.4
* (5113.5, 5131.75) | 2.6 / 11.4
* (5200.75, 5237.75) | -2.4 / 14.3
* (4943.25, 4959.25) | 1.8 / 11.6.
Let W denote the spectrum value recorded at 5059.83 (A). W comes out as 11.85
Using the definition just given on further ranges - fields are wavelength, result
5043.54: 10.55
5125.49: 11.2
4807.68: 15.48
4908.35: 12.42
